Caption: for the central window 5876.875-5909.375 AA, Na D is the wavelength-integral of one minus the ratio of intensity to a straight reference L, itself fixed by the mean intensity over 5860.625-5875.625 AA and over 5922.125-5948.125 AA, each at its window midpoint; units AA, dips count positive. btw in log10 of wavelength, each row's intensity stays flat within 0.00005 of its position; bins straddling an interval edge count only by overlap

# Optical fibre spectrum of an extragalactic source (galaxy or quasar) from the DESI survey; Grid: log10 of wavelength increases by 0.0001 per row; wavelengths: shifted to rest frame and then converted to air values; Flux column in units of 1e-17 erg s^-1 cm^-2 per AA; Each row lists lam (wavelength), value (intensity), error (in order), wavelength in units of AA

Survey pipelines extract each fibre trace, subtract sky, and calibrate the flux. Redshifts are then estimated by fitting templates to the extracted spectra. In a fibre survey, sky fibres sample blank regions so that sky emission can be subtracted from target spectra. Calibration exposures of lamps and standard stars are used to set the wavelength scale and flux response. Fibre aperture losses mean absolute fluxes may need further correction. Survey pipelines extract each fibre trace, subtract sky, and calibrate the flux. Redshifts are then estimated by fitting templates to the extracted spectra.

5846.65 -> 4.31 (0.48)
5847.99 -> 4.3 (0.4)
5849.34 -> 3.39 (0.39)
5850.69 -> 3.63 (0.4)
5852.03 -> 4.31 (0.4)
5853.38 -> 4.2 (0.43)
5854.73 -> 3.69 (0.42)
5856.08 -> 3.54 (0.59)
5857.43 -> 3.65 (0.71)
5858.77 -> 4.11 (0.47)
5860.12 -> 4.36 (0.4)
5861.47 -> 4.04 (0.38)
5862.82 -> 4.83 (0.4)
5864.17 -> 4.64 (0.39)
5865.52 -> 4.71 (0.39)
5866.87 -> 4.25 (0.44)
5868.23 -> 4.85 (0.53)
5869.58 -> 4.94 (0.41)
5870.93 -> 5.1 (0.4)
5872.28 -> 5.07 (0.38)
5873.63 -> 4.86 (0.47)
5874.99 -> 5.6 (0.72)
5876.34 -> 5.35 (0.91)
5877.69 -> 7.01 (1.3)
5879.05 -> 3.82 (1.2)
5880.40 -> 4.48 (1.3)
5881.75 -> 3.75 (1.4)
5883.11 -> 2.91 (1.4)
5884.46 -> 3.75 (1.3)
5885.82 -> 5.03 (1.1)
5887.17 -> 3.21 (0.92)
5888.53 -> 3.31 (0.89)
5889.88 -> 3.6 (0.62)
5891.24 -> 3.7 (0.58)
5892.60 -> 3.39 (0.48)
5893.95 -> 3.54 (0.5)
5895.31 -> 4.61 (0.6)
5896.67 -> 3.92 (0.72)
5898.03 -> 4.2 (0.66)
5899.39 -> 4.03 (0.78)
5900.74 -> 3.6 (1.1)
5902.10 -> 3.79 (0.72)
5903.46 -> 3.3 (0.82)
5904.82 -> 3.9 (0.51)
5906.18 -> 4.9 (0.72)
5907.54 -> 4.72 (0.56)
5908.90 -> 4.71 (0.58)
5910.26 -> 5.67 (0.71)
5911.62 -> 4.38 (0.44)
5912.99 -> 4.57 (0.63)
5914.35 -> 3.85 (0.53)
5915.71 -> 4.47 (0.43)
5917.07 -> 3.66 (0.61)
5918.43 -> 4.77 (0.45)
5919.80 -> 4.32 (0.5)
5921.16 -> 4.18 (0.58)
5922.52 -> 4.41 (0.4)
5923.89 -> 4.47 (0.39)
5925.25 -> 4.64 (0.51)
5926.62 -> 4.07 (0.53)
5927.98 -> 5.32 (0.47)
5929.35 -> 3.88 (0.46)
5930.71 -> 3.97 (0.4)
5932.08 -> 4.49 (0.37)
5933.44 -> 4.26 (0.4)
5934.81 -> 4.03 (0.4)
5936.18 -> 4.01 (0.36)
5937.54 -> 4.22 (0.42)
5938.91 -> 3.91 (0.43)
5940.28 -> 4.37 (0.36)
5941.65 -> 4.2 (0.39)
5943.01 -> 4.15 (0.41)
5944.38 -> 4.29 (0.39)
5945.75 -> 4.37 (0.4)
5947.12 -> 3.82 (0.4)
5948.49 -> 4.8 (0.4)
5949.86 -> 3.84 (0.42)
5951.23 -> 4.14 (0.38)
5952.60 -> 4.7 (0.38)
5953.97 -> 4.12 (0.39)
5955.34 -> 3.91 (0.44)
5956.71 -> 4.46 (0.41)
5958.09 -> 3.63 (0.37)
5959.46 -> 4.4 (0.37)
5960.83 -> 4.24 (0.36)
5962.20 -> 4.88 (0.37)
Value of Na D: 3.9 AA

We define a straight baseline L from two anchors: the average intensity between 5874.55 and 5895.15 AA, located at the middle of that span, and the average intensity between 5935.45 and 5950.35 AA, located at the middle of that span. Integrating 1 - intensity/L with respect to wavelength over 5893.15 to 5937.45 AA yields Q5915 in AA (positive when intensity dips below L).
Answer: -1.0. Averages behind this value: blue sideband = 4.16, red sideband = 4.18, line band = 4.27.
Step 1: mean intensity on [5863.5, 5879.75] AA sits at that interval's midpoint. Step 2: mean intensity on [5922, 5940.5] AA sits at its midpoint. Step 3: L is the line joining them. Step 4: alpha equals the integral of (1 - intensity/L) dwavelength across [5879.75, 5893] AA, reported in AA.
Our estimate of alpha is 3.06 AA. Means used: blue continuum 5.01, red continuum 4.28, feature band 3.72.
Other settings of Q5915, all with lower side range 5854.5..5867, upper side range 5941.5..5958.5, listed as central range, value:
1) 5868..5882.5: -2.7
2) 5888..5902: 1.3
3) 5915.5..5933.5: -0.7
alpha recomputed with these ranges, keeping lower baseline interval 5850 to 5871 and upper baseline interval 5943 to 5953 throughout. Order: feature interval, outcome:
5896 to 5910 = 0.4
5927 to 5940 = 0.1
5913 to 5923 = 0.0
